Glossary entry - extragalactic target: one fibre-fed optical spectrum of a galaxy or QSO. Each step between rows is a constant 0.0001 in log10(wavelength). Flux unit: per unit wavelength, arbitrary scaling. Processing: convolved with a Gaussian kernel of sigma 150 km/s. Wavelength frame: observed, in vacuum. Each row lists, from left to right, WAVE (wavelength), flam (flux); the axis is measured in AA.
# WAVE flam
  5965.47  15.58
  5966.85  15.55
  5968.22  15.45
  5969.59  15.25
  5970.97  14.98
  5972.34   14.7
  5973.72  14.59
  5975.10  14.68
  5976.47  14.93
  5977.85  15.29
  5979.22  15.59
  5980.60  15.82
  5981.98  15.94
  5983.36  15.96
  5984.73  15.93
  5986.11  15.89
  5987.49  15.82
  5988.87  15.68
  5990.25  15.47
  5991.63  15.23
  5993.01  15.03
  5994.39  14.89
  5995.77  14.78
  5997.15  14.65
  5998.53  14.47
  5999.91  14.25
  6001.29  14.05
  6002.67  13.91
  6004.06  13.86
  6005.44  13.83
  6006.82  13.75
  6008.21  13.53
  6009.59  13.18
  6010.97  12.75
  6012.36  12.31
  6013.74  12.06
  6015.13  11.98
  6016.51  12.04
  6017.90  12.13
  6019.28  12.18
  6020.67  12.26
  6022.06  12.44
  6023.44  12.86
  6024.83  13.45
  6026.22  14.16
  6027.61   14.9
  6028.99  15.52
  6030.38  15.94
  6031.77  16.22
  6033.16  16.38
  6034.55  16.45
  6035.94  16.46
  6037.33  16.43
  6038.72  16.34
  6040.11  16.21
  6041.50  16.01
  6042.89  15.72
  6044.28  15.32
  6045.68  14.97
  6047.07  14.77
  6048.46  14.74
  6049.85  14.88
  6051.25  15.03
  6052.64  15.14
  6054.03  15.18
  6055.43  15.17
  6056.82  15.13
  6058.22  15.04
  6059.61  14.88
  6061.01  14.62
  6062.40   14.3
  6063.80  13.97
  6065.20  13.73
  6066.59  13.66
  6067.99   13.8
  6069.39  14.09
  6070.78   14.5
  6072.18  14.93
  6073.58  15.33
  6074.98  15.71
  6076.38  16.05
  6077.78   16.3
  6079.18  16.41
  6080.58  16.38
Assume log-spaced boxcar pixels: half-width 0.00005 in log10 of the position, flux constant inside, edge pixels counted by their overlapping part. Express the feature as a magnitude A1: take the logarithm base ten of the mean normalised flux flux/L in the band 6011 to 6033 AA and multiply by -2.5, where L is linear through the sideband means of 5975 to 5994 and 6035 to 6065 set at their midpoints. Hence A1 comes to 0.147 mag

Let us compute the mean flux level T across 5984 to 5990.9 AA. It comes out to 15.8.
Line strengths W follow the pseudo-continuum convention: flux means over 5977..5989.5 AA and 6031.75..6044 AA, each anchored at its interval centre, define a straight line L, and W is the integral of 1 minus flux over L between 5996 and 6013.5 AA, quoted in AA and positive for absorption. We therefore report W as 2.5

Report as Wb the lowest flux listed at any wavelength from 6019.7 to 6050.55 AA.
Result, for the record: 12.26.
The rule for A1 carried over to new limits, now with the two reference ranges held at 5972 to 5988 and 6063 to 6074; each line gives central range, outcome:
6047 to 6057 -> -0.04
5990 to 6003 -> 0.04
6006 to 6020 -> 0.19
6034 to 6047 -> -0.09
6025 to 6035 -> -0.06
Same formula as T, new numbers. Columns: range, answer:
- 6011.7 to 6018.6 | 12.1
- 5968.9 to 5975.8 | 14.8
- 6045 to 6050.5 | 14.9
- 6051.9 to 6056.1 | 15.2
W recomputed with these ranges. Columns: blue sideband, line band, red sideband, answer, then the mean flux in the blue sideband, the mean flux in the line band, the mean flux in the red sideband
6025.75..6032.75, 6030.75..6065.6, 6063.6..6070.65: -1.58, 15.4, 15.3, 13.9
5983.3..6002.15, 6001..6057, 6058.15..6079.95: 2.24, 15.1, 14.4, 14.8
